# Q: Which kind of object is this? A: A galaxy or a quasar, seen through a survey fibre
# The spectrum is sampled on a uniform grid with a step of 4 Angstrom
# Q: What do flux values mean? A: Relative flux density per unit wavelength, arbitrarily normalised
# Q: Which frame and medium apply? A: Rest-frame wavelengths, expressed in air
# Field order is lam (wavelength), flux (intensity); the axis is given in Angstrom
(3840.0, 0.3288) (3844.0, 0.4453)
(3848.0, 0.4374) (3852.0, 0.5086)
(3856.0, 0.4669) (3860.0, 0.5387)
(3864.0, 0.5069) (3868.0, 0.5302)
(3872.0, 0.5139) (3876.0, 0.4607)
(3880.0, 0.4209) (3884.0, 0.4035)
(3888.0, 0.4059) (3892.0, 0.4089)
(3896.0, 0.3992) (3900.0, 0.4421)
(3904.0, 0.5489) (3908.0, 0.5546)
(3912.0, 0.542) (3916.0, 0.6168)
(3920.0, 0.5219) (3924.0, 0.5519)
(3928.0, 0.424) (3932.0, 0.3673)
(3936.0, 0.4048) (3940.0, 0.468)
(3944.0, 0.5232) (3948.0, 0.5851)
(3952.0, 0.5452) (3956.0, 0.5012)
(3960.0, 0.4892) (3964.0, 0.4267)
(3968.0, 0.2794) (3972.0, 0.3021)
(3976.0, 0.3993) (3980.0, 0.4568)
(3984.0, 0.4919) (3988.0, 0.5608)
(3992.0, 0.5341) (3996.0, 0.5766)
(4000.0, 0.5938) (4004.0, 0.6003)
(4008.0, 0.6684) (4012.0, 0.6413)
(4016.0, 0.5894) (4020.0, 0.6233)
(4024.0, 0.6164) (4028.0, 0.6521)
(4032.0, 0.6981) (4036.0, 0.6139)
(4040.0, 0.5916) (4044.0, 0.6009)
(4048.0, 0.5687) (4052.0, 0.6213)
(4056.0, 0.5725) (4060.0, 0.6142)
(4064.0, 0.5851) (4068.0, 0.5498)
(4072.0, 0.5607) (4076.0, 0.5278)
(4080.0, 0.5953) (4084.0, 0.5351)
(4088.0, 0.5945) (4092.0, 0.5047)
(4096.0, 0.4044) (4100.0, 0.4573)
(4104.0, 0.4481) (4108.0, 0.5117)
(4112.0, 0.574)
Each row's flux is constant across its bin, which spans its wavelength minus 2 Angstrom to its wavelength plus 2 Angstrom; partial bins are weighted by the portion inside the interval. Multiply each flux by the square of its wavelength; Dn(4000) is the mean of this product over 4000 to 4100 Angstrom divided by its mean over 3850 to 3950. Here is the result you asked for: 1.3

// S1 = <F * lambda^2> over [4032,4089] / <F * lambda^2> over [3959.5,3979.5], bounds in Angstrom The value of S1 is 1.6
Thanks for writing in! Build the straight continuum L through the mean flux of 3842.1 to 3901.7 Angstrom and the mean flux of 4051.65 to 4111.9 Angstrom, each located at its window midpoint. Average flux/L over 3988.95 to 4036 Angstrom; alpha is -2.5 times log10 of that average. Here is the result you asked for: -0.201 mag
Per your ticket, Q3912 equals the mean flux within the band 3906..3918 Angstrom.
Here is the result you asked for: 0.571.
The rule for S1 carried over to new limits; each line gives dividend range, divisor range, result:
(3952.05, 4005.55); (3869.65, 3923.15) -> 1.04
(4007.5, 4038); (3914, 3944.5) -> 1.38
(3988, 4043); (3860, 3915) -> 1.37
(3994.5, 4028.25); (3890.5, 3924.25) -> 1.28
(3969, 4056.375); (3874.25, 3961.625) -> 1.24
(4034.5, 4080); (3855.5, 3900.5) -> 1.39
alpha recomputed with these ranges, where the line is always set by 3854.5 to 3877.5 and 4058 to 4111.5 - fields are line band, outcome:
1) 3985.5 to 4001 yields -0.08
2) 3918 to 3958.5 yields 0.05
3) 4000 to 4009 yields -0.19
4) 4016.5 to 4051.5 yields -0.18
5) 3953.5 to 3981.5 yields 0.25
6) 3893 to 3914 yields 0.03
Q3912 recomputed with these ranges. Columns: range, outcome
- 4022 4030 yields 0.634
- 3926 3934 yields 0.396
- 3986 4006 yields 0.573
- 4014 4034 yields 0.636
